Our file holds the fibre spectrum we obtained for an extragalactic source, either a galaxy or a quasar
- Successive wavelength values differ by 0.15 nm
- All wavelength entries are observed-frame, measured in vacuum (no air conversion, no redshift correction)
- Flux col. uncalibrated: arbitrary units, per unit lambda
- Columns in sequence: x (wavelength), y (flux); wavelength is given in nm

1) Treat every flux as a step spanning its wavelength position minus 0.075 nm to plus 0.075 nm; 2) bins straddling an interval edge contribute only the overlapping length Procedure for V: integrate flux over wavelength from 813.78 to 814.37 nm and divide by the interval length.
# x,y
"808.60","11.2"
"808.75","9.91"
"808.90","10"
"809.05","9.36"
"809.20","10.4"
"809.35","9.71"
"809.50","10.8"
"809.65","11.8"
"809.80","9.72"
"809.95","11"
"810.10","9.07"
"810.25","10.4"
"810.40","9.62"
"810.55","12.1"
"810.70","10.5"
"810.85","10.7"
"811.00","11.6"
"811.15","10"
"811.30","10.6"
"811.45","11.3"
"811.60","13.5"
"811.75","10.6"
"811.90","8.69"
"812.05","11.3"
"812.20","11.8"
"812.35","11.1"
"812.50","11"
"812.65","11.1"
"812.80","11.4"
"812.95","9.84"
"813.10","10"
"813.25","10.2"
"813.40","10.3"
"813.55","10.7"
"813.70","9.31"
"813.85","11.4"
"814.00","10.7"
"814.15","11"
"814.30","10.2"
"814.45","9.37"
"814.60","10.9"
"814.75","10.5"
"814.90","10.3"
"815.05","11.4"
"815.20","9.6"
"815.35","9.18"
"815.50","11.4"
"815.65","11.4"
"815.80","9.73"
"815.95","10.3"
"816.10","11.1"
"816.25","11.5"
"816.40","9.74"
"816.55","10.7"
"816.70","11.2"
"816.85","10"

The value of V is 10.8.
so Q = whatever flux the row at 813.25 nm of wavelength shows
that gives 10.2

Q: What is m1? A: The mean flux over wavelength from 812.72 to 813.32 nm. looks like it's 10.4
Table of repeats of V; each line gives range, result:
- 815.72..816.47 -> 10.5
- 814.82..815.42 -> 10.1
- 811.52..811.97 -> 11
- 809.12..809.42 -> 10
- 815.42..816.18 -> 10.8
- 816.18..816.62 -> 10.6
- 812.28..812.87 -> 11.1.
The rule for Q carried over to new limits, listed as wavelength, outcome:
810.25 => 10.4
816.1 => 11.1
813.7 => 9.31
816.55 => 10.7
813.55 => 10.7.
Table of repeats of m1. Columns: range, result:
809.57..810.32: 10.4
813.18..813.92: 10.4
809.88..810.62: 10.4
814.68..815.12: 10.7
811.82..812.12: 9.98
